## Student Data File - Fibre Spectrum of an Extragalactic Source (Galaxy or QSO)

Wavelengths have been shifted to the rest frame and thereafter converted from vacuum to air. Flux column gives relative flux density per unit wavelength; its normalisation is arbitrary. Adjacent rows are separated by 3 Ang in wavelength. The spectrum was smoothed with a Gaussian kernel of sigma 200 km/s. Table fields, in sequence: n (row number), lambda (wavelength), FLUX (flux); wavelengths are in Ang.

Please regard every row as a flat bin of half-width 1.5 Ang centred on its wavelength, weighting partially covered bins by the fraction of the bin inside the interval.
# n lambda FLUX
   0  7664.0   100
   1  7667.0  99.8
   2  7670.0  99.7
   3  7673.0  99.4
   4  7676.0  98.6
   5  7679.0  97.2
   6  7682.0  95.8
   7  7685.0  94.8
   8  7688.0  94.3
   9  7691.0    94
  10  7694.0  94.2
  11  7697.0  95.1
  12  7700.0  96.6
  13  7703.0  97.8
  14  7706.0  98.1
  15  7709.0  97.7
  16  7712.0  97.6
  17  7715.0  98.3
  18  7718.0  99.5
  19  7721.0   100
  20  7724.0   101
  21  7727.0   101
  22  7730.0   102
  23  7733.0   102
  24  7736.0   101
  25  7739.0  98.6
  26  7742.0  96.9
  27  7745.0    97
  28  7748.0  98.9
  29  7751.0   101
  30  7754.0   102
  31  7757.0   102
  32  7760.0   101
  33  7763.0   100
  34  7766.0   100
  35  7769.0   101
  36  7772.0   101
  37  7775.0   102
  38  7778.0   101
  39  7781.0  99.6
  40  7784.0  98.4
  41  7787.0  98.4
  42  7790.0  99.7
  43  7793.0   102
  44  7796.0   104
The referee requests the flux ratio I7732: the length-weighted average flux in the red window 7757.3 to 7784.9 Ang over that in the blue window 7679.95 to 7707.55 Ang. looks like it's 1.05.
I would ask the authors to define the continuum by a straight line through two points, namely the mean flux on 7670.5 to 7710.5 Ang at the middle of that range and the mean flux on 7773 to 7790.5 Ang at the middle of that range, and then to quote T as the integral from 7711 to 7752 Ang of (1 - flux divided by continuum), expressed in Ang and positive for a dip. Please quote -0.7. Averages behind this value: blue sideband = 96.5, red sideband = 99.9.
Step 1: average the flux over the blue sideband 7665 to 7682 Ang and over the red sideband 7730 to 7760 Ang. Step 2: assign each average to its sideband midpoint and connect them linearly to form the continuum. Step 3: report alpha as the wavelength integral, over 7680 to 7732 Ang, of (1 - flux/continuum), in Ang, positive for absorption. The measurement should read 0.9 Ang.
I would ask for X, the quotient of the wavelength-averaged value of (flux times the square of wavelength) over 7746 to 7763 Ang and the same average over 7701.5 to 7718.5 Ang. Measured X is 1.04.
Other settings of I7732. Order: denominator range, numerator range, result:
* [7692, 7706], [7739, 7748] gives 1.02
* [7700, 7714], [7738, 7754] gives 1.01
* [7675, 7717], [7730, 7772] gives 1.04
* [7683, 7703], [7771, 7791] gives 1.05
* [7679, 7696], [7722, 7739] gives 1.07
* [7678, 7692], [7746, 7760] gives 1.06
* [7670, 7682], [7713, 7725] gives 1.01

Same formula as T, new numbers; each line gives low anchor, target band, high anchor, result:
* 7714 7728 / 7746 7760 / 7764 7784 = -0.07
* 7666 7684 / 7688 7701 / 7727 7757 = 0.52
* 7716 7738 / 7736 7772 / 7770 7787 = 0.20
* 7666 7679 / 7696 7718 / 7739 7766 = 0.42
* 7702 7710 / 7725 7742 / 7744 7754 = -0.28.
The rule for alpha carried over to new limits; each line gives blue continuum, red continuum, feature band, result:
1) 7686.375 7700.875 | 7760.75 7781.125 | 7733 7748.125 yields -0.06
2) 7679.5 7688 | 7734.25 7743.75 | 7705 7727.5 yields -0.39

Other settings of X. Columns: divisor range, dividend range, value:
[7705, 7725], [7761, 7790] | 1.03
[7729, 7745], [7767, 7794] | 1.02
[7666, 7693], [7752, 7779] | 1.07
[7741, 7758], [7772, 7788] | 1.01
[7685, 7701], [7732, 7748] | 1.06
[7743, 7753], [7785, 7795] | 1.02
